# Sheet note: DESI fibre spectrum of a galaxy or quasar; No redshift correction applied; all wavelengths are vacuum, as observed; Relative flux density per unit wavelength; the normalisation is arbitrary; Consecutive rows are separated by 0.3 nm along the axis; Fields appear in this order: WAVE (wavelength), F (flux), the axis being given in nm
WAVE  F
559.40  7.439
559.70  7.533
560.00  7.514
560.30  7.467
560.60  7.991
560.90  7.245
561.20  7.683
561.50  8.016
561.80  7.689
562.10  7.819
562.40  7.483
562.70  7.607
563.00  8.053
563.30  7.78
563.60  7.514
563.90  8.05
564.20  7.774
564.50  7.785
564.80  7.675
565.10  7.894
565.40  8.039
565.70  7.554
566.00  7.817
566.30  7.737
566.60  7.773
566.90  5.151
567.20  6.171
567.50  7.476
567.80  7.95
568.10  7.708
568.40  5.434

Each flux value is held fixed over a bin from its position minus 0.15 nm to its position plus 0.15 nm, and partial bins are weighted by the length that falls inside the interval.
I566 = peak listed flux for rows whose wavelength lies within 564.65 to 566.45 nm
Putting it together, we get 8.039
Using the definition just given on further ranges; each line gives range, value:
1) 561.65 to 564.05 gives 8.053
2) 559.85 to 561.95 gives 8.016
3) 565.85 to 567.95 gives 7.95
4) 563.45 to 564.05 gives 8.05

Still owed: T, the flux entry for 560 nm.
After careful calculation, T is 7.514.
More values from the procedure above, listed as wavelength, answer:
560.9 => 7.245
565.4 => 8.039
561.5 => 8.016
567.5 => 7.476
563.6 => 7.514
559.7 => 7.533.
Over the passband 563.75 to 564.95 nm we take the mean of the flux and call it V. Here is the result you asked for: 7.82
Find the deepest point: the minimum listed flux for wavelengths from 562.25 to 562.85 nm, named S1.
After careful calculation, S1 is 7.483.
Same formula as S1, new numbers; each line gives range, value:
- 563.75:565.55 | 7.675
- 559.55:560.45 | 7.467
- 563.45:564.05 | 7.514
